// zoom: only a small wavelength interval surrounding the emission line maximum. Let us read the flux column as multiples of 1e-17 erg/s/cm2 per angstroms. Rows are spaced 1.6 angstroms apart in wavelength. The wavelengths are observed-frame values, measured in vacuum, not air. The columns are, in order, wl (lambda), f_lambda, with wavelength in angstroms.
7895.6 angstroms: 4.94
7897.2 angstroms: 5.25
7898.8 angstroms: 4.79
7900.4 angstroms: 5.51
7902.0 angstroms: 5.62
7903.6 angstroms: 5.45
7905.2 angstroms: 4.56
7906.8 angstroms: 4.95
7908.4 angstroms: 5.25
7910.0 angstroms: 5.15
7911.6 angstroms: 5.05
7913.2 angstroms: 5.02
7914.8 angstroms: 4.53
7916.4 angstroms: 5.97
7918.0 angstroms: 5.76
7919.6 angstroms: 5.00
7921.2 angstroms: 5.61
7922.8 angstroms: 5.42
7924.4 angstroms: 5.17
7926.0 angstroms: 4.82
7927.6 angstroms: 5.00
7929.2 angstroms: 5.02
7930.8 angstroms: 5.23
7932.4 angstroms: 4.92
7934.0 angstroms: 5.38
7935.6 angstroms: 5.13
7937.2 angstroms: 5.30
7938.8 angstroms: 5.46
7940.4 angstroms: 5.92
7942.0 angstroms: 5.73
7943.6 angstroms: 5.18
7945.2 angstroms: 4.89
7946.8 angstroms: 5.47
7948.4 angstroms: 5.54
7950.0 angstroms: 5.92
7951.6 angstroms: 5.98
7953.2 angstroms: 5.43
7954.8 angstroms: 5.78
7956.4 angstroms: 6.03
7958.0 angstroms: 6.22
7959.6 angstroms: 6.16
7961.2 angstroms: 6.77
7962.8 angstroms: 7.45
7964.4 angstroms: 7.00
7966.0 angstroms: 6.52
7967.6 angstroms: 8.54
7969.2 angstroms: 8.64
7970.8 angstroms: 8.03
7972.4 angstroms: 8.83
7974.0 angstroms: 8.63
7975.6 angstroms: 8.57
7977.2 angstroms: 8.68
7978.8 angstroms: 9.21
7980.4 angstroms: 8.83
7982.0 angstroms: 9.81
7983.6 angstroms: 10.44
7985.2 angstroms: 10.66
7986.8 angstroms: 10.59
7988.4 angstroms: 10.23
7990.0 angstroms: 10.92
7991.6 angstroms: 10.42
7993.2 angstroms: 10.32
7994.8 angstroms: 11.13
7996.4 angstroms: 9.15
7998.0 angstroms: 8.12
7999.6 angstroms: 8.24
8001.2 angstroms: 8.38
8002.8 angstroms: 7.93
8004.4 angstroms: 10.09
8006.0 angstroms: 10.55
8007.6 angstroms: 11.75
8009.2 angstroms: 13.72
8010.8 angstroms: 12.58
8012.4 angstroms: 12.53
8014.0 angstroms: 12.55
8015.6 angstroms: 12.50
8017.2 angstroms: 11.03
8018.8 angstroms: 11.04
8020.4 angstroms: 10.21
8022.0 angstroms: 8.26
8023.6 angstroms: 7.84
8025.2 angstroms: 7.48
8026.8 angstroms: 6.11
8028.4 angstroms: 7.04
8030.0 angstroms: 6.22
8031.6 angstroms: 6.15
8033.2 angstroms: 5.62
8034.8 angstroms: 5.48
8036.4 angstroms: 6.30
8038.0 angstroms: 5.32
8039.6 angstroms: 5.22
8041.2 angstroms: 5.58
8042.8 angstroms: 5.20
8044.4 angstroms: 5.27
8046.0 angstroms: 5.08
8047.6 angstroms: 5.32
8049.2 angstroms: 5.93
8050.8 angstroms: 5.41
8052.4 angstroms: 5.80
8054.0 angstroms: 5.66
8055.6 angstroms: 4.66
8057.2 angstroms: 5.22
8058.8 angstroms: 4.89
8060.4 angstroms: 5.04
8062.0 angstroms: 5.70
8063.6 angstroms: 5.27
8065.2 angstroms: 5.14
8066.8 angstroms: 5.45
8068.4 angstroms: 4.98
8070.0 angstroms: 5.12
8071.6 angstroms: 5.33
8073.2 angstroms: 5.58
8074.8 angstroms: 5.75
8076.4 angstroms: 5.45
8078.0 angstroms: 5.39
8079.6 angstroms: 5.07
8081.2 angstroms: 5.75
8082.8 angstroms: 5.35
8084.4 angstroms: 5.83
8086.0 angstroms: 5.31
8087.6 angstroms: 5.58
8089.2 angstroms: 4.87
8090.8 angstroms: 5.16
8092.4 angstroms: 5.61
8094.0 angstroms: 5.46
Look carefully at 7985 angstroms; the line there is H-alpha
